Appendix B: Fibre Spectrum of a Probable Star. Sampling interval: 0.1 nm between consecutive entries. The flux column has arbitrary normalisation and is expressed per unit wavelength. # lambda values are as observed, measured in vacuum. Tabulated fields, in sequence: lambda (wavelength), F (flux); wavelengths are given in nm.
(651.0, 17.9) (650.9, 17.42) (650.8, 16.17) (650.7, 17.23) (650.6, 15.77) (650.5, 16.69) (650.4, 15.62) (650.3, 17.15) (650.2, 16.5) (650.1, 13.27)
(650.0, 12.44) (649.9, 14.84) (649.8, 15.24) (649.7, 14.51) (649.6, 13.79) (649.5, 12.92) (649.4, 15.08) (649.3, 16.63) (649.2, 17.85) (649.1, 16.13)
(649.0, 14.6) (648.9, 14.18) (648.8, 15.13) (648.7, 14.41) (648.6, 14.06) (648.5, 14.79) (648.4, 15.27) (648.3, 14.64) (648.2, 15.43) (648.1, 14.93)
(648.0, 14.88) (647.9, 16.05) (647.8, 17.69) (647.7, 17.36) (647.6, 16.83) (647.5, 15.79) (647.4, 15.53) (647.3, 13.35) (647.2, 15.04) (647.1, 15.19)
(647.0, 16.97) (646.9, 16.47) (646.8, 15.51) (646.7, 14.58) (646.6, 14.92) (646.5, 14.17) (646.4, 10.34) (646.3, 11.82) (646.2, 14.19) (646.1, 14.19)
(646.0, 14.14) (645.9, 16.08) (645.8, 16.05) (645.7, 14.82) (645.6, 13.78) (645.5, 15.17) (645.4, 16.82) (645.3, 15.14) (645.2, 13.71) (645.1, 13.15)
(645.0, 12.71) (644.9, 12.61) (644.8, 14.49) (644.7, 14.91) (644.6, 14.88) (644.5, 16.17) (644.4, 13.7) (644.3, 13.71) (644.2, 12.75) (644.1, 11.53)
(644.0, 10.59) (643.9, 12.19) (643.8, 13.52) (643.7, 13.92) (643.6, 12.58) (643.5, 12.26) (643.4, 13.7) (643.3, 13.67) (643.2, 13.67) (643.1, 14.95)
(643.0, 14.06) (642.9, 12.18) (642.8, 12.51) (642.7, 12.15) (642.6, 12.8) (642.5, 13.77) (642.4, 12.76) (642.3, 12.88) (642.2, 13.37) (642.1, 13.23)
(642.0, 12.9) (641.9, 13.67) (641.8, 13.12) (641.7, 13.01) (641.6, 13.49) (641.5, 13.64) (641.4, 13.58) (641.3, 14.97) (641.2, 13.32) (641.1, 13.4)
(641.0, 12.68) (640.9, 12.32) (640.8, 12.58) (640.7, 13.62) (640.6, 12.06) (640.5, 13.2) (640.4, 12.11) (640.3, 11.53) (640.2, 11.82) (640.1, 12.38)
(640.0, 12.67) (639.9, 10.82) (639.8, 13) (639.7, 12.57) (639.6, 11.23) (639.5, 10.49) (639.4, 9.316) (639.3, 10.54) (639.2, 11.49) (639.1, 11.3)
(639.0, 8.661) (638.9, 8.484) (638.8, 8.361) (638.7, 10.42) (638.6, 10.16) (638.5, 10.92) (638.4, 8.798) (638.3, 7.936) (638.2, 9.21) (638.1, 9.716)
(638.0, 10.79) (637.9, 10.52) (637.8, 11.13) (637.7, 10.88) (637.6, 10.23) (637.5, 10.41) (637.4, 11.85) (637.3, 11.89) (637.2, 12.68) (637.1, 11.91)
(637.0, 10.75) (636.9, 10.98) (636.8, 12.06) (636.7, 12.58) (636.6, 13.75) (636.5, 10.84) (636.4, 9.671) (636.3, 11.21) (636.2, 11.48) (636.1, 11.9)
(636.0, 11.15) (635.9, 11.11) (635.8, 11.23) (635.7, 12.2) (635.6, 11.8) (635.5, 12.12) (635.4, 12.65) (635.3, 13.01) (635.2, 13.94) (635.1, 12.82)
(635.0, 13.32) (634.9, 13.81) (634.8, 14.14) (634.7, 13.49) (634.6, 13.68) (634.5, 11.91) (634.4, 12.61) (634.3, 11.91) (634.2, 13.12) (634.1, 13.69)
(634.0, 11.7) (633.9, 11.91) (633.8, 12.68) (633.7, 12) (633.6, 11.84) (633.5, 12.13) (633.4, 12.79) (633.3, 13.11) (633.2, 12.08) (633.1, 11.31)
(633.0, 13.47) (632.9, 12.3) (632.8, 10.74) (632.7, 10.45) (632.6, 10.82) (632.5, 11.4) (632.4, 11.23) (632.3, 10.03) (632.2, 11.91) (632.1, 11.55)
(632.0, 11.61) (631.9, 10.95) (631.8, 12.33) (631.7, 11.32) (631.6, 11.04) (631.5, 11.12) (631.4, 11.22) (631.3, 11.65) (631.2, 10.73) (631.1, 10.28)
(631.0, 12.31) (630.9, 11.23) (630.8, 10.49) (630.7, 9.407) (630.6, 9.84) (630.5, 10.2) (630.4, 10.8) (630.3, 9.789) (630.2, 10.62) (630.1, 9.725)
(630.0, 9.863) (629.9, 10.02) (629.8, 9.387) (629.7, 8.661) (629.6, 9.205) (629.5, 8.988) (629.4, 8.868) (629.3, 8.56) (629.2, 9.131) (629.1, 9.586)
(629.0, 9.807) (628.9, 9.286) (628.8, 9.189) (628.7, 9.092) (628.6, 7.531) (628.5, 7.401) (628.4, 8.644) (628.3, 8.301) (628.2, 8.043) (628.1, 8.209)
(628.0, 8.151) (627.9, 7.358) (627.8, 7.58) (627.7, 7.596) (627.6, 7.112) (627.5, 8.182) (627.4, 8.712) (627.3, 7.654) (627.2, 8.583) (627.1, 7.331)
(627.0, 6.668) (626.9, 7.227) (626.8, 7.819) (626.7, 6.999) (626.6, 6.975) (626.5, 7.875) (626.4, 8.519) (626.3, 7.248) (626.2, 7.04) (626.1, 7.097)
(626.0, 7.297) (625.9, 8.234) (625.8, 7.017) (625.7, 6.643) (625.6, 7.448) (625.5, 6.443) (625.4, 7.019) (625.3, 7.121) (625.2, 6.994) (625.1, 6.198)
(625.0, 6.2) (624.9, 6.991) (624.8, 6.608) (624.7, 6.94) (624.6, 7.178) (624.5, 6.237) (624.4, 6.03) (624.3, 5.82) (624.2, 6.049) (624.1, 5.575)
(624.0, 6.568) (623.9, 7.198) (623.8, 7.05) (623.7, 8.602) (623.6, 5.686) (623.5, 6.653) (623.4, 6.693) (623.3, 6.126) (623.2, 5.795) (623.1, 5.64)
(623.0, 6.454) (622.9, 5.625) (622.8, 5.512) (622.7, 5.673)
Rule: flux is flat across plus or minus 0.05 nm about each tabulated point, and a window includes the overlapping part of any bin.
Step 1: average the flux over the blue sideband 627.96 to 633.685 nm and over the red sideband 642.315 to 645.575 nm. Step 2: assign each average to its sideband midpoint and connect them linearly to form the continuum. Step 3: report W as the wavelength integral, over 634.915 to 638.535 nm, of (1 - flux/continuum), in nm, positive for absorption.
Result 0.11 nm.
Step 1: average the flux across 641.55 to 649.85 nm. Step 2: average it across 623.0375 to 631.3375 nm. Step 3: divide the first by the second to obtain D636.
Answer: 1.8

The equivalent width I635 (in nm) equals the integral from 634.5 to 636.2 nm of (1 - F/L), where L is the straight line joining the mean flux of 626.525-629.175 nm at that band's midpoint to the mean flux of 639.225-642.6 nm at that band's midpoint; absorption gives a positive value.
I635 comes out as -0.31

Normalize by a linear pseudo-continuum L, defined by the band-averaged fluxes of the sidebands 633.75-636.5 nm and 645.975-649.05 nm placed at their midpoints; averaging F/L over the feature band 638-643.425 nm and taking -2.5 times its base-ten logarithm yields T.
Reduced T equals 0.13 mag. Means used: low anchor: 12.4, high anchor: 14.9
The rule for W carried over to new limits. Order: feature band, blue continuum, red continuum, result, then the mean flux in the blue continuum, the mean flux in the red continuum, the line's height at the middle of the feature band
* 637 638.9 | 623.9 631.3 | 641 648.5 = 0.22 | 8.18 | 14.1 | 11.7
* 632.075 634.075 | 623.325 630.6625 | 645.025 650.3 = -0.37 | 7.85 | 14.9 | 9.93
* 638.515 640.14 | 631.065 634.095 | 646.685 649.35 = 0.32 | 11.6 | 15.5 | 13.3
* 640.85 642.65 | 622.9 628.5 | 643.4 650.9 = -0.07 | 7.11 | 14.7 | 12.8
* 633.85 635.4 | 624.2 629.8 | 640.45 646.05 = -0.38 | 7.69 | 13.5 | 10.4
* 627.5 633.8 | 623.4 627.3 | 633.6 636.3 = -0.08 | 6.98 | 12.5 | 10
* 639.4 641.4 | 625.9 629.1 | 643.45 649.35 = 0.01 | 7.92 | 14.6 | 12.5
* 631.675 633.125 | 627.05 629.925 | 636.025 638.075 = -0.24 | 8.48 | 11.4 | 9.79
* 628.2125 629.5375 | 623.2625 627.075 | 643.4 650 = -0.09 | 6.9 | 14.5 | 8.22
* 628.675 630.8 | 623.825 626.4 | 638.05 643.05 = -0.31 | 6.8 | 11.9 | 8.33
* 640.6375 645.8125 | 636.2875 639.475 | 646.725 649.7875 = -0.18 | 10.6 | 15.4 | 13.1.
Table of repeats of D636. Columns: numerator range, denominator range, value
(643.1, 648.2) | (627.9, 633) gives 1.43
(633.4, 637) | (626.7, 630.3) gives 1.44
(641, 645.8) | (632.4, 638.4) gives 1.15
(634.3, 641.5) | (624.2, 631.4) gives 1.41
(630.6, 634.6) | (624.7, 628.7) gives 1.56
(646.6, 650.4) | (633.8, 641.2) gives 1.31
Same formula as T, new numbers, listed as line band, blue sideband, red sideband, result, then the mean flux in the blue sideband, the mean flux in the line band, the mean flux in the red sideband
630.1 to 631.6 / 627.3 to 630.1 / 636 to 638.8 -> -0.16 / 8.61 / 10.7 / 10.9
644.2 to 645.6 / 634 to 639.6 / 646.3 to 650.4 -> -0.03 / 11.4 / 14.3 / 15.1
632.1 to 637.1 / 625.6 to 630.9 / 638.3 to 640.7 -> -0.22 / 8.47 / 12.1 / 11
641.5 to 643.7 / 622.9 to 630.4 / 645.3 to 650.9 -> 0.00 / 7.66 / 13.2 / 15.2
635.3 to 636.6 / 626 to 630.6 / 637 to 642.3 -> -0.10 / 8.46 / 11.6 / 11.6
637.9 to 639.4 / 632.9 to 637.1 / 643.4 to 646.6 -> 0.29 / 12.3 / 9.78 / 13.8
